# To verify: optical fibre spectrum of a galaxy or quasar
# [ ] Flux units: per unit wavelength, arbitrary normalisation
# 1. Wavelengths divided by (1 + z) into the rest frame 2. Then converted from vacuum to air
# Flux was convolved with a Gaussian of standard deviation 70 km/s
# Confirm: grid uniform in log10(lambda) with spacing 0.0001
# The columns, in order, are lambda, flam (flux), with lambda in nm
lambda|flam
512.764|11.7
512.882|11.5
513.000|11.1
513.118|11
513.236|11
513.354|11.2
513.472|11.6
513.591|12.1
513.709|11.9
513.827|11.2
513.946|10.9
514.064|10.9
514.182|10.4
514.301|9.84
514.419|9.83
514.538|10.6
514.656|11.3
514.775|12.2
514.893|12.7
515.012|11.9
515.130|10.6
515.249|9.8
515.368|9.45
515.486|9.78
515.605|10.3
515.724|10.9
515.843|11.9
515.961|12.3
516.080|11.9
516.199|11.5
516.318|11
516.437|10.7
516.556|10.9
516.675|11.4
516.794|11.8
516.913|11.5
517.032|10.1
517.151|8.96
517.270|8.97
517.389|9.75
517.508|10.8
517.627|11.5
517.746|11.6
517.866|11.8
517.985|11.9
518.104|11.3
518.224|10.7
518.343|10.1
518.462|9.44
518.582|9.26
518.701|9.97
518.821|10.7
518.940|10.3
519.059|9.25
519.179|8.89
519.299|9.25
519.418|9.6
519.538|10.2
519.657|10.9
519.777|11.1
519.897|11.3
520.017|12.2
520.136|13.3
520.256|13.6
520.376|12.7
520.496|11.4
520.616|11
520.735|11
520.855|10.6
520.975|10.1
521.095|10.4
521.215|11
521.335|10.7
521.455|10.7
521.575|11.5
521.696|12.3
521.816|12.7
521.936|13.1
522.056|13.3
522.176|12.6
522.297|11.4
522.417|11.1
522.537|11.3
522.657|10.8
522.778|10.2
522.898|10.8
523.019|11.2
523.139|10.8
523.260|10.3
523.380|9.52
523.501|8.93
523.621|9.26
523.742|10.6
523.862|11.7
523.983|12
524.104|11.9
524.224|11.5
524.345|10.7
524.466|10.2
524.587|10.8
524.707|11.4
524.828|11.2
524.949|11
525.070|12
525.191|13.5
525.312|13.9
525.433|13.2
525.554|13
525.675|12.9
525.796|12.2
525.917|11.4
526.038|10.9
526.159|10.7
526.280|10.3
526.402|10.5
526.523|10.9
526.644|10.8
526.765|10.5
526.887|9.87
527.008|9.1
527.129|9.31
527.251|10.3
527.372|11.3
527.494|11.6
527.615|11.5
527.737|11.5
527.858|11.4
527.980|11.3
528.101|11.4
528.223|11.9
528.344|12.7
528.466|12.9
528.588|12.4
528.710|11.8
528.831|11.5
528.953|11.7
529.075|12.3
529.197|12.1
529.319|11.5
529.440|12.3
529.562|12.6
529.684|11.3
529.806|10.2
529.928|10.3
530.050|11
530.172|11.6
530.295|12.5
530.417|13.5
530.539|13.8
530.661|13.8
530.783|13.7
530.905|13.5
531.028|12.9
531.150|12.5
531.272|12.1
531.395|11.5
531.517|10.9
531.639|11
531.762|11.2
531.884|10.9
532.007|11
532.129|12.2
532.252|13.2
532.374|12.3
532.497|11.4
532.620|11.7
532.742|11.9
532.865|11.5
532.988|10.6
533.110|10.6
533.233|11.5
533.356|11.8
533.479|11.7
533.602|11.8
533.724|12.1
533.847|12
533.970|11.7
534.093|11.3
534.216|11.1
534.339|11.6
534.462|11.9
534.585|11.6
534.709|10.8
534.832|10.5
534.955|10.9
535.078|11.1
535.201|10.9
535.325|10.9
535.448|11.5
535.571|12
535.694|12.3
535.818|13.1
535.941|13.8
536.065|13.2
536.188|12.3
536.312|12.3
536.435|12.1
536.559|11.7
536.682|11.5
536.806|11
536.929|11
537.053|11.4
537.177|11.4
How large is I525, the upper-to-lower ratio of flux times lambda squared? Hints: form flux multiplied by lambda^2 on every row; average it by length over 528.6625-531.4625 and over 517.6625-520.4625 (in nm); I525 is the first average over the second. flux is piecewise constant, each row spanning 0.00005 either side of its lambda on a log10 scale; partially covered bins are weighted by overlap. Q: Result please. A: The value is 1.2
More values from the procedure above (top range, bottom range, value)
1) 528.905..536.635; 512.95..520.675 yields 1.15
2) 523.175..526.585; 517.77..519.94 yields 1.12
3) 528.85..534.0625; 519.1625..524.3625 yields 1.11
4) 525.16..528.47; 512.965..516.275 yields 1.08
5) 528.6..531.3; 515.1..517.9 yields 1.19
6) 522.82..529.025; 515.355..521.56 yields 1.07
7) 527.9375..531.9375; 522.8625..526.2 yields 1.08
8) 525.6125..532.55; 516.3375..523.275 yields 1.10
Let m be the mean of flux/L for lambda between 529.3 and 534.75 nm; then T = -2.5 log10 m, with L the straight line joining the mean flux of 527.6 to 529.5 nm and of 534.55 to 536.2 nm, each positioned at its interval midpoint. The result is 0.00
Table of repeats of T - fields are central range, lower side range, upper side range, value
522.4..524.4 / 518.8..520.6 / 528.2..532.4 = 0.06 mag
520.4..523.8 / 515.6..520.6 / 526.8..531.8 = 0.01 mag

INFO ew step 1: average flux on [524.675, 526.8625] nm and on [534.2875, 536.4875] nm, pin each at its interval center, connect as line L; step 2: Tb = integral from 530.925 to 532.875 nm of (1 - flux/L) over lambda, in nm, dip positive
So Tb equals -0.01 nm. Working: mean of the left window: 11.7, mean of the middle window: 11.8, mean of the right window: 11.8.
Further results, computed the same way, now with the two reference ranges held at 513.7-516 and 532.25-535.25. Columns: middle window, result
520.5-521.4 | 0.03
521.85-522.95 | -0.05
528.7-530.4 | -0.05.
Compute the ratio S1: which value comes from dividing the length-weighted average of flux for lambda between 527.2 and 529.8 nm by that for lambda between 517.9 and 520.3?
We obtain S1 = 1.1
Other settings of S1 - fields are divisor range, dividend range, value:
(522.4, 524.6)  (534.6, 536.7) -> 1.10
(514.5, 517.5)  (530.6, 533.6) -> 1.09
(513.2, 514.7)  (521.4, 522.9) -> 1.07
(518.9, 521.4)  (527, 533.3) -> 1.08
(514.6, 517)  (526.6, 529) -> 1.01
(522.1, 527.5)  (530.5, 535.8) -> 1.06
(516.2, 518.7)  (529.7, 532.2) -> 1.12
